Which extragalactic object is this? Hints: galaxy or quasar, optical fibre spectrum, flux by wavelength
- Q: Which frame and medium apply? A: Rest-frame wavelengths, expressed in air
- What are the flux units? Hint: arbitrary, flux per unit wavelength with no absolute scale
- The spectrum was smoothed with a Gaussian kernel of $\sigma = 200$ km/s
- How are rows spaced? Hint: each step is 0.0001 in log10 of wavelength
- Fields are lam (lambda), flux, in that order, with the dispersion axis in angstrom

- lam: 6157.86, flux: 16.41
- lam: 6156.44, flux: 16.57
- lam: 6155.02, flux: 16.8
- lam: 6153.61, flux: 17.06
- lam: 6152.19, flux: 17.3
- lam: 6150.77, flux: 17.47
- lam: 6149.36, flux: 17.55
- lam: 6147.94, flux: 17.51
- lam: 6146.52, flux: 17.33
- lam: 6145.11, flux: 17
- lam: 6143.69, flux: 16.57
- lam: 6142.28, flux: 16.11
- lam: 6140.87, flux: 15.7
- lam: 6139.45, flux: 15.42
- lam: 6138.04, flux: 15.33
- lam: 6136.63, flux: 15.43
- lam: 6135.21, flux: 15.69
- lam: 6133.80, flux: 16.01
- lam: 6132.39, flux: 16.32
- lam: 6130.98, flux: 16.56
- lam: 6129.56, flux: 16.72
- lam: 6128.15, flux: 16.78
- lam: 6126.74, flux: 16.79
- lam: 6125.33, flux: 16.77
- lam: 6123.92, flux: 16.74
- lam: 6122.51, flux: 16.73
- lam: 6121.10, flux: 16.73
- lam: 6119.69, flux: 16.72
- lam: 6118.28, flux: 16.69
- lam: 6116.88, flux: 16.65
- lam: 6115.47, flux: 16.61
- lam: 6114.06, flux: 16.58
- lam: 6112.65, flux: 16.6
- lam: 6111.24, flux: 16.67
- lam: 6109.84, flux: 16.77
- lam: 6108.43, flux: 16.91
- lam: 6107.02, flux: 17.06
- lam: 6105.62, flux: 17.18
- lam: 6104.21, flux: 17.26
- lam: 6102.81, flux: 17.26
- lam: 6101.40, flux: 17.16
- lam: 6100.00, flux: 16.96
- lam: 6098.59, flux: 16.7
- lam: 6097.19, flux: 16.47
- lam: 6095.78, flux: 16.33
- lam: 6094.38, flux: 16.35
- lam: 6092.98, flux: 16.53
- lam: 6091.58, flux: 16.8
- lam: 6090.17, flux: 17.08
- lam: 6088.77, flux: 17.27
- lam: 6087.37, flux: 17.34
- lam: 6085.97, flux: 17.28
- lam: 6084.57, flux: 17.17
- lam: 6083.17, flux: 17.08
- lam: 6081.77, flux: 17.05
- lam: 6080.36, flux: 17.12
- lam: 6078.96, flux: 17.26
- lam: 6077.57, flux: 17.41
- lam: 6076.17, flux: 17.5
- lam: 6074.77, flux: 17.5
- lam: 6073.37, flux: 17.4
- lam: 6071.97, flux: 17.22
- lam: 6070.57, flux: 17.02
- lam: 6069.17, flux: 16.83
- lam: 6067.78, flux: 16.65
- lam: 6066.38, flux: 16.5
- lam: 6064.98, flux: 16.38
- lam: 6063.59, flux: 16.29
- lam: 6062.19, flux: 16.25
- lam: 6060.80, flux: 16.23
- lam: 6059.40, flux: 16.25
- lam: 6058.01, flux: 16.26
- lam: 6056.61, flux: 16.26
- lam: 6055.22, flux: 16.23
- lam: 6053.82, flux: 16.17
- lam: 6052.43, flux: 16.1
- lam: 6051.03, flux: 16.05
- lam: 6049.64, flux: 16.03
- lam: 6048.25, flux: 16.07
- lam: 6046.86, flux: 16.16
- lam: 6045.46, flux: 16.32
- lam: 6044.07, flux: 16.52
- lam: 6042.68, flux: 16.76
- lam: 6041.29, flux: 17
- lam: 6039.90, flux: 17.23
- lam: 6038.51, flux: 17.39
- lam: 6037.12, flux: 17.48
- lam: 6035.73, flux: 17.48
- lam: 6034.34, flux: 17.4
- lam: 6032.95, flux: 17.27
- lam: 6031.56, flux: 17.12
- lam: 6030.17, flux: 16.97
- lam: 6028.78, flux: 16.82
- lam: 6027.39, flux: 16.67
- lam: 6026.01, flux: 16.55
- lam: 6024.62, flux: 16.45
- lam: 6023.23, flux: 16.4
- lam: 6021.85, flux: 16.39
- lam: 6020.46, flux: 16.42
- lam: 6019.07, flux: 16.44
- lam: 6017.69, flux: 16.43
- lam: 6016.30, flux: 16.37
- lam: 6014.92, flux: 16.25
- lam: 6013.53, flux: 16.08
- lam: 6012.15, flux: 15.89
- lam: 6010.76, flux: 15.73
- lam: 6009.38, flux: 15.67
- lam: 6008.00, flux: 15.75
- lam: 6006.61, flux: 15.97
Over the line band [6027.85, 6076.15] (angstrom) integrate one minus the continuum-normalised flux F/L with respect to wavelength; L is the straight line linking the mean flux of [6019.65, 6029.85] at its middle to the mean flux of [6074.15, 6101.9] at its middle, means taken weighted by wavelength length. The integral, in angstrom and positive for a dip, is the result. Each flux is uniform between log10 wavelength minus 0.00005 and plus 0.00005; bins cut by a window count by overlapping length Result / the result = 0.1 angstrom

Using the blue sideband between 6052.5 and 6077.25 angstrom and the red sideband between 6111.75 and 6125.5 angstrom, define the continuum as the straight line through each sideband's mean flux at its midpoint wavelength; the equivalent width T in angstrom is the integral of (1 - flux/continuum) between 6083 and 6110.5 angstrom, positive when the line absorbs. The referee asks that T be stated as -0.5 angstrom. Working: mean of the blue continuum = 16.6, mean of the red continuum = 16.7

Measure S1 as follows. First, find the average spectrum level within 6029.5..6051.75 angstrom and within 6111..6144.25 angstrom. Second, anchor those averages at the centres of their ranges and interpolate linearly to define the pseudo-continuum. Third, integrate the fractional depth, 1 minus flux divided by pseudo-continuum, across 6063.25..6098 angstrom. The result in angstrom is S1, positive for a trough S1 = -0.7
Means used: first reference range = 16.8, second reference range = 16.4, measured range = 17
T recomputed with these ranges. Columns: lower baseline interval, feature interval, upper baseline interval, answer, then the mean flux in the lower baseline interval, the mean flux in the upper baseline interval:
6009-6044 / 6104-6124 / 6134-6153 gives -0.3 angstrom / 16.7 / 16.5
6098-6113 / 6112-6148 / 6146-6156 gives 1.4 angstrom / 17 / 17.3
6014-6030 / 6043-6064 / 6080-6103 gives 0.6 angstrom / 16.5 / 16.9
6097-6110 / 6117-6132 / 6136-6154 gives 0.1 angstrom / 17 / 16.6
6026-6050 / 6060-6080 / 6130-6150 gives -0.2 angstrom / 16.9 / 16.3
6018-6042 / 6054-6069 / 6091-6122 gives 0.5 angstrom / 16.9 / 16.8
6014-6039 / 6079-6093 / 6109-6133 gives -0.3 angstrom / 16.8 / 16.7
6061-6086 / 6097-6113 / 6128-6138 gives -0.4 angstrom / 17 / 16.1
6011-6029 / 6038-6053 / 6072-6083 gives 0.2 angstrom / 16.4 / 17.3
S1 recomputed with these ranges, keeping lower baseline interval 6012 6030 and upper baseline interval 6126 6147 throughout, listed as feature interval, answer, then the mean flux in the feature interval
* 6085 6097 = -0.40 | 16.9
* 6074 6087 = -0.74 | 17.3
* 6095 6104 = -0.29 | 16.8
